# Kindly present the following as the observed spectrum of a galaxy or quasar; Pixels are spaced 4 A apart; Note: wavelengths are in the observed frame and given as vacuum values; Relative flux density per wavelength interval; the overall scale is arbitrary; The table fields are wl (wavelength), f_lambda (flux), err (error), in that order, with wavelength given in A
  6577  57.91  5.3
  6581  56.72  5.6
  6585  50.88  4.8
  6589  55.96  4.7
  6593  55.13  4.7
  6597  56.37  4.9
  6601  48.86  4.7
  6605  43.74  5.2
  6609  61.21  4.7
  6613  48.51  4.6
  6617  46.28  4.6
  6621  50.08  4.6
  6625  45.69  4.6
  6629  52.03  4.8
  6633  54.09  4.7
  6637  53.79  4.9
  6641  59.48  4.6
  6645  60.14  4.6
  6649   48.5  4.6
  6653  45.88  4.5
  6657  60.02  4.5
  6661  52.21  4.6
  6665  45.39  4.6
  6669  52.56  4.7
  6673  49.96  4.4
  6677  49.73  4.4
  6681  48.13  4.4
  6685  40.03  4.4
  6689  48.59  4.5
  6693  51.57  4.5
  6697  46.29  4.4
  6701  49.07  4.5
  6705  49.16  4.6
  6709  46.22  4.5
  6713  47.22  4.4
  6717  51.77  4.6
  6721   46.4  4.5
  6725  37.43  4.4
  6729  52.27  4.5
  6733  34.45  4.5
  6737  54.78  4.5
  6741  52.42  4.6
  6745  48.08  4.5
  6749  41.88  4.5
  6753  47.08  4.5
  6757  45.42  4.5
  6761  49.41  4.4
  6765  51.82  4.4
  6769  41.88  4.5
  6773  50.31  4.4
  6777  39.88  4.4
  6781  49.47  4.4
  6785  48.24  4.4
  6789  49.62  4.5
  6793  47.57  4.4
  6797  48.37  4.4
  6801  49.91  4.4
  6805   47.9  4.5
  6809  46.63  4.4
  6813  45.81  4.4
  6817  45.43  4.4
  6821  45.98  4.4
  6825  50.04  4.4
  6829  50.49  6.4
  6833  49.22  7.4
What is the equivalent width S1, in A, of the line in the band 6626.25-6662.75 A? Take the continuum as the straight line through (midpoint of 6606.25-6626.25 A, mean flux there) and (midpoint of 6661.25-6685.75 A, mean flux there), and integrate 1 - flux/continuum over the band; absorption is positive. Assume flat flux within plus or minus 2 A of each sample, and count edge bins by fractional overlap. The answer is -3.4 A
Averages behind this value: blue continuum 50.3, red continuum 48.3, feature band 53.9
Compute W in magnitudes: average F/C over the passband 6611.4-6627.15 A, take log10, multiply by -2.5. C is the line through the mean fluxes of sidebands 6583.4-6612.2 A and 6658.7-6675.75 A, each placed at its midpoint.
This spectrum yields 0.10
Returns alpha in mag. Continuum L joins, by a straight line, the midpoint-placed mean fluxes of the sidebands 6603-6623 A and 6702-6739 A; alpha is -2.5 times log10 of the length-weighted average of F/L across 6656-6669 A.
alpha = -0.08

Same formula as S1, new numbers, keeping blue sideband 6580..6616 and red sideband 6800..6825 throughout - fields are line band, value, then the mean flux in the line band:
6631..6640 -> -0.49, 54.6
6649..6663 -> -0.24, 52.1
